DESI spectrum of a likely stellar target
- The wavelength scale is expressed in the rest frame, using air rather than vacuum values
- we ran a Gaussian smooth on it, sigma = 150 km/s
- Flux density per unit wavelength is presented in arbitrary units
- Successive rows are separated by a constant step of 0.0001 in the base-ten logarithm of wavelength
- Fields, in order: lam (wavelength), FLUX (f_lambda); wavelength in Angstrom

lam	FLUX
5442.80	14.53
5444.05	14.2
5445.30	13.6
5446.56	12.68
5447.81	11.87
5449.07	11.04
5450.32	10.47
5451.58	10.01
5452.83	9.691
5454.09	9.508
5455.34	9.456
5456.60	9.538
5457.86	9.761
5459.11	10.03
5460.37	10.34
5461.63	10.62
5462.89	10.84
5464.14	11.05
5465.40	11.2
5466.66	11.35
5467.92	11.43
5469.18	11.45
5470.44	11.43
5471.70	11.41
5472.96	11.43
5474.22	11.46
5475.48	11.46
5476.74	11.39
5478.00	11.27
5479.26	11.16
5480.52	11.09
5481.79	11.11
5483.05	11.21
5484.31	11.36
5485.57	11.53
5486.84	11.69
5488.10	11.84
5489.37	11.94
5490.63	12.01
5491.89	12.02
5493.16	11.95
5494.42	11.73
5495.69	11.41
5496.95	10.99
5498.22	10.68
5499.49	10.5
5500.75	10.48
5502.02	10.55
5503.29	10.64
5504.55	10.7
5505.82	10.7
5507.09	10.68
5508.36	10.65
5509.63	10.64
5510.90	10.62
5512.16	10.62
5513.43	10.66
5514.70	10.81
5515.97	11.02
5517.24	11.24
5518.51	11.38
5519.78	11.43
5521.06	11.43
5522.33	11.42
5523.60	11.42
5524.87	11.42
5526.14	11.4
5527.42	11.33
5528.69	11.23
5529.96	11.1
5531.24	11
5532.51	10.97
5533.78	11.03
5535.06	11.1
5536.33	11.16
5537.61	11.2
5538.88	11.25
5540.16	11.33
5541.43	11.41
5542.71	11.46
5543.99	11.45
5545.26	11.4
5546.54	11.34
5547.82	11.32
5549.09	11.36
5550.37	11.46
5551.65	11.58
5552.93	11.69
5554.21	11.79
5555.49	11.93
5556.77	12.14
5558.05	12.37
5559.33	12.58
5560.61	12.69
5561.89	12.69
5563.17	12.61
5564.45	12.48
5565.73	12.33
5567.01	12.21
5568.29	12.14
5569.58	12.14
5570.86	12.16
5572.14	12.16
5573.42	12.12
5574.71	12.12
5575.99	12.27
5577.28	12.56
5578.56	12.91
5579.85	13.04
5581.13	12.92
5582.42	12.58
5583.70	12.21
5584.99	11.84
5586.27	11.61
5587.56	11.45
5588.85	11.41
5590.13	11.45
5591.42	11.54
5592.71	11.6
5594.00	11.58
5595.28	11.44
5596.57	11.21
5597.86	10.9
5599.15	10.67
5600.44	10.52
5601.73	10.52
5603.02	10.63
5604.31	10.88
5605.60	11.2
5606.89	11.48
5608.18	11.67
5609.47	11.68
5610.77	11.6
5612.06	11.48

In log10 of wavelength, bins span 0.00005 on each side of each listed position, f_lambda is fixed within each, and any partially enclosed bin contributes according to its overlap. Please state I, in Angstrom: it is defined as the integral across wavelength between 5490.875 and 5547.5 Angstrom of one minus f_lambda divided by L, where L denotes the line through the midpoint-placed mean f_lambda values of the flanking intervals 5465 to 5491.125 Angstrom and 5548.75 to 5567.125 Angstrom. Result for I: 3.2 Angstrom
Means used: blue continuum 11.4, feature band 11.1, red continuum 12.1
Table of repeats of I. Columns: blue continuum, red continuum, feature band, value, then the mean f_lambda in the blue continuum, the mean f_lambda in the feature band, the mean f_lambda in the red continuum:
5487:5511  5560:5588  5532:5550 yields 0.8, 11.1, 11.3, 12.3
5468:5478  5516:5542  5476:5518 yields 0.9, 11.4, 11.1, 11.3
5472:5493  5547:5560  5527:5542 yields 0.7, 11.5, 11.2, 11.8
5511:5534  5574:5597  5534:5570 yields -0.8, 11.2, 11.8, 12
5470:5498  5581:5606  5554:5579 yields -2.0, 11.5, 12.3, 11.4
